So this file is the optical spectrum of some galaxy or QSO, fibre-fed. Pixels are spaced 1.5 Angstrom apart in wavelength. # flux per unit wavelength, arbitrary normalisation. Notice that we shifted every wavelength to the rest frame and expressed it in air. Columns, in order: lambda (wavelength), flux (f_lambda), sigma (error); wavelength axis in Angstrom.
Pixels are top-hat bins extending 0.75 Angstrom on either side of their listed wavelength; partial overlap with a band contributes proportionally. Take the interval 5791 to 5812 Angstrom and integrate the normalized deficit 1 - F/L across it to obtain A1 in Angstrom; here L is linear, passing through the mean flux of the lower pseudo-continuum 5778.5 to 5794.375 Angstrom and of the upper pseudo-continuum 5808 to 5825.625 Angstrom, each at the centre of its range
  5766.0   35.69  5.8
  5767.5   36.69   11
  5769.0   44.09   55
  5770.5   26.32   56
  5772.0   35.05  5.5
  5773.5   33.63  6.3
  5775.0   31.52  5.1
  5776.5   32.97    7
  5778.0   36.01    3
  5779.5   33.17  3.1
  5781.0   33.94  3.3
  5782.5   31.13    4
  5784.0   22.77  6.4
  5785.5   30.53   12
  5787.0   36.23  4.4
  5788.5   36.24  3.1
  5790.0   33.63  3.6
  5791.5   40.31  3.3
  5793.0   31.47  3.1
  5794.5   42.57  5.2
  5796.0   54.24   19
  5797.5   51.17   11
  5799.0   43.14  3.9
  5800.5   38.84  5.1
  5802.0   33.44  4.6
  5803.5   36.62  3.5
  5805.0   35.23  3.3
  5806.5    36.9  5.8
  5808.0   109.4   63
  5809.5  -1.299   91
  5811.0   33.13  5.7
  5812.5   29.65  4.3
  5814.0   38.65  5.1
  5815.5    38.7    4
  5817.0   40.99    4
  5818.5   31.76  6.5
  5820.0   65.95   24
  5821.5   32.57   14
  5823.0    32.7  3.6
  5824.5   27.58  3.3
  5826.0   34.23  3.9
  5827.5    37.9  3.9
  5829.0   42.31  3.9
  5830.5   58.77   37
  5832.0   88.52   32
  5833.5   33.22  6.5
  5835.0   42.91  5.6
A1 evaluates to -3.9 Angstrom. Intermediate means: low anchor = 33.4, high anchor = 36.9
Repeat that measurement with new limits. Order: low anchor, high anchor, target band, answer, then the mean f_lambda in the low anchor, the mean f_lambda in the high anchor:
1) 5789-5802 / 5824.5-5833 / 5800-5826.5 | 4.0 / 41.3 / 49.6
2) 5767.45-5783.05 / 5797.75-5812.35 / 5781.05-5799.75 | -0.1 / 34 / 40.5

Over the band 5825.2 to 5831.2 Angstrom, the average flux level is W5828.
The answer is 43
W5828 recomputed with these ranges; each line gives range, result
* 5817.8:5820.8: 48.9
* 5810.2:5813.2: 30.9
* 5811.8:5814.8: 34.3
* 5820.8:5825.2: 31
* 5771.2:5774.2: 34.2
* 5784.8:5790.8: 34.2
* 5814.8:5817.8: 39.7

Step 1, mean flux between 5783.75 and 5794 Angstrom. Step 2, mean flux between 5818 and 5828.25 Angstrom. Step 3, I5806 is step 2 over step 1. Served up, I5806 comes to 1.12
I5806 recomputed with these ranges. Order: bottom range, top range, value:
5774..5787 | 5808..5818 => 1.13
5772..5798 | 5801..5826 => 1.08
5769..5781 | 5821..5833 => 1.33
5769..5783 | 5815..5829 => 1.15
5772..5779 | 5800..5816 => 1.16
